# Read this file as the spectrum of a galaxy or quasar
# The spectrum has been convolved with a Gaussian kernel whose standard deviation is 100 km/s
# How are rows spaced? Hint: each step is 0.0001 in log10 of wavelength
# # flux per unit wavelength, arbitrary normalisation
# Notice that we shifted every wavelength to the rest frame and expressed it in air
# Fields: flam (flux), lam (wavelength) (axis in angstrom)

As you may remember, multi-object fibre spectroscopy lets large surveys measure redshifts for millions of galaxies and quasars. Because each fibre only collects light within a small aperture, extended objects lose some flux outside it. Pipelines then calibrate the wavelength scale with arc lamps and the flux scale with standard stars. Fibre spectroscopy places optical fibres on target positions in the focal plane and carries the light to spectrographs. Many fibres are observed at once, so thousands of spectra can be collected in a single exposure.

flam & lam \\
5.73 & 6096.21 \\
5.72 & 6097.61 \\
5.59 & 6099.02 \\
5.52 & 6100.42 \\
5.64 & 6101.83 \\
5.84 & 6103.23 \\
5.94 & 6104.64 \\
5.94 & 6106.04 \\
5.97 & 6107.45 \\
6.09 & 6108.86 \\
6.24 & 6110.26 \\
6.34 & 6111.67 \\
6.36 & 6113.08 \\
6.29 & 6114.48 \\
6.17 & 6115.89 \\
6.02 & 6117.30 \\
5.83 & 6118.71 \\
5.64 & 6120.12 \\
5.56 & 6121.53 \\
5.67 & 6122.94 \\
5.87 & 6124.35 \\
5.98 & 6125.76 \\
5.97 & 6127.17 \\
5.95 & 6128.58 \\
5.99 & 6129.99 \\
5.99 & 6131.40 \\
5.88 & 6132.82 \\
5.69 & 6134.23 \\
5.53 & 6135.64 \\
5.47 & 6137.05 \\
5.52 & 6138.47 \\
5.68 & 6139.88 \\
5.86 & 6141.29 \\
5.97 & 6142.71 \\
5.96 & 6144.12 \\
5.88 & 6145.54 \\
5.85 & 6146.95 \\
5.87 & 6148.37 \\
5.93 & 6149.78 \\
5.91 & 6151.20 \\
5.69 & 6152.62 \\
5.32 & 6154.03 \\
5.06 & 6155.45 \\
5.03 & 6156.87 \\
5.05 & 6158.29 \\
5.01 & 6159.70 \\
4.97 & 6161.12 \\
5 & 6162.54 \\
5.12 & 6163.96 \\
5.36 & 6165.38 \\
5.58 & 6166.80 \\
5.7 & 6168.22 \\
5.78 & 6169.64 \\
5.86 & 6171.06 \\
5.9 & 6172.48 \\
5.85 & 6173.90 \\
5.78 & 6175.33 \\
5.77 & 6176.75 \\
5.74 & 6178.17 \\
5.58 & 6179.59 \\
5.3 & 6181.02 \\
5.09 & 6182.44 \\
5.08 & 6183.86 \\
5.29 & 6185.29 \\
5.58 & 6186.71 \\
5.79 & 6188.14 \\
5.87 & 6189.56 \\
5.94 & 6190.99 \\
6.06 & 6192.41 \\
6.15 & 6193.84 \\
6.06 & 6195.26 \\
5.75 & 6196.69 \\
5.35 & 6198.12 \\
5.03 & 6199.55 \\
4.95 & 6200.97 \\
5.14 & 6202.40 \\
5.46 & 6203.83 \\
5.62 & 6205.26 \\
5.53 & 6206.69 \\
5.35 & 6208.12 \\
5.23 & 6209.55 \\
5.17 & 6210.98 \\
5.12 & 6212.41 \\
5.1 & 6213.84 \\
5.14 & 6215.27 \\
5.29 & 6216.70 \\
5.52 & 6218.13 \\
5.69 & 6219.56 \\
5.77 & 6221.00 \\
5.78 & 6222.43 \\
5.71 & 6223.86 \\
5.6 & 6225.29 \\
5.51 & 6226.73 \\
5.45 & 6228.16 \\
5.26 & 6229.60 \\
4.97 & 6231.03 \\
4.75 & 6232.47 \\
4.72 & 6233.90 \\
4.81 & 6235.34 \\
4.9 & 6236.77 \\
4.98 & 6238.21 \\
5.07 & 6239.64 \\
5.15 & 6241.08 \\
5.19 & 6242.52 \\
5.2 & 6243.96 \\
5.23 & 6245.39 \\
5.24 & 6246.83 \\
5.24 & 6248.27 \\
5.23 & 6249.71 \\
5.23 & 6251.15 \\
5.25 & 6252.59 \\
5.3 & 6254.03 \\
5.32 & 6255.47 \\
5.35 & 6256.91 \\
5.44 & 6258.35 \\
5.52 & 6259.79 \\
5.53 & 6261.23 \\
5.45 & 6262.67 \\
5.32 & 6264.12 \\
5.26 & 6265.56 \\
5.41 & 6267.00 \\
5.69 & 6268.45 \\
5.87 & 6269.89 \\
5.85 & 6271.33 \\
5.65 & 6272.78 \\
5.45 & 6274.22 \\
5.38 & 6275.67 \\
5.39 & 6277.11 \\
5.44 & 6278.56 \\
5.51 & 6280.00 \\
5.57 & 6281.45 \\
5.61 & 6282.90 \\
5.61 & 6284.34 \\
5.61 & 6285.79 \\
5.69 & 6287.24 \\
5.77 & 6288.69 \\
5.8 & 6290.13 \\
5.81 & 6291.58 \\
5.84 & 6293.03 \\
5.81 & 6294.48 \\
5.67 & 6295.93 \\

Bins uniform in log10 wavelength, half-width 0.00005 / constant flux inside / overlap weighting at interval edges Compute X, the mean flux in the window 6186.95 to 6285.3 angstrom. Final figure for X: 5.41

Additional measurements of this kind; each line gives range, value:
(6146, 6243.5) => 5.43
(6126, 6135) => 5.91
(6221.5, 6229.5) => 5.59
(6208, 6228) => 5.43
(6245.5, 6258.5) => 5.28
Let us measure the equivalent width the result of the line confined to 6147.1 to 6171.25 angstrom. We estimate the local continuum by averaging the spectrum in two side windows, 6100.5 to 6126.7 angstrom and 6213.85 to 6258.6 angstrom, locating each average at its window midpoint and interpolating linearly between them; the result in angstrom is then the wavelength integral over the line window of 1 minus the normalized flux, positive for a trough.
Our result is 1.2 angstrom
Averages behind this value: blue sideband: 5.95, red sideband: 5.26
